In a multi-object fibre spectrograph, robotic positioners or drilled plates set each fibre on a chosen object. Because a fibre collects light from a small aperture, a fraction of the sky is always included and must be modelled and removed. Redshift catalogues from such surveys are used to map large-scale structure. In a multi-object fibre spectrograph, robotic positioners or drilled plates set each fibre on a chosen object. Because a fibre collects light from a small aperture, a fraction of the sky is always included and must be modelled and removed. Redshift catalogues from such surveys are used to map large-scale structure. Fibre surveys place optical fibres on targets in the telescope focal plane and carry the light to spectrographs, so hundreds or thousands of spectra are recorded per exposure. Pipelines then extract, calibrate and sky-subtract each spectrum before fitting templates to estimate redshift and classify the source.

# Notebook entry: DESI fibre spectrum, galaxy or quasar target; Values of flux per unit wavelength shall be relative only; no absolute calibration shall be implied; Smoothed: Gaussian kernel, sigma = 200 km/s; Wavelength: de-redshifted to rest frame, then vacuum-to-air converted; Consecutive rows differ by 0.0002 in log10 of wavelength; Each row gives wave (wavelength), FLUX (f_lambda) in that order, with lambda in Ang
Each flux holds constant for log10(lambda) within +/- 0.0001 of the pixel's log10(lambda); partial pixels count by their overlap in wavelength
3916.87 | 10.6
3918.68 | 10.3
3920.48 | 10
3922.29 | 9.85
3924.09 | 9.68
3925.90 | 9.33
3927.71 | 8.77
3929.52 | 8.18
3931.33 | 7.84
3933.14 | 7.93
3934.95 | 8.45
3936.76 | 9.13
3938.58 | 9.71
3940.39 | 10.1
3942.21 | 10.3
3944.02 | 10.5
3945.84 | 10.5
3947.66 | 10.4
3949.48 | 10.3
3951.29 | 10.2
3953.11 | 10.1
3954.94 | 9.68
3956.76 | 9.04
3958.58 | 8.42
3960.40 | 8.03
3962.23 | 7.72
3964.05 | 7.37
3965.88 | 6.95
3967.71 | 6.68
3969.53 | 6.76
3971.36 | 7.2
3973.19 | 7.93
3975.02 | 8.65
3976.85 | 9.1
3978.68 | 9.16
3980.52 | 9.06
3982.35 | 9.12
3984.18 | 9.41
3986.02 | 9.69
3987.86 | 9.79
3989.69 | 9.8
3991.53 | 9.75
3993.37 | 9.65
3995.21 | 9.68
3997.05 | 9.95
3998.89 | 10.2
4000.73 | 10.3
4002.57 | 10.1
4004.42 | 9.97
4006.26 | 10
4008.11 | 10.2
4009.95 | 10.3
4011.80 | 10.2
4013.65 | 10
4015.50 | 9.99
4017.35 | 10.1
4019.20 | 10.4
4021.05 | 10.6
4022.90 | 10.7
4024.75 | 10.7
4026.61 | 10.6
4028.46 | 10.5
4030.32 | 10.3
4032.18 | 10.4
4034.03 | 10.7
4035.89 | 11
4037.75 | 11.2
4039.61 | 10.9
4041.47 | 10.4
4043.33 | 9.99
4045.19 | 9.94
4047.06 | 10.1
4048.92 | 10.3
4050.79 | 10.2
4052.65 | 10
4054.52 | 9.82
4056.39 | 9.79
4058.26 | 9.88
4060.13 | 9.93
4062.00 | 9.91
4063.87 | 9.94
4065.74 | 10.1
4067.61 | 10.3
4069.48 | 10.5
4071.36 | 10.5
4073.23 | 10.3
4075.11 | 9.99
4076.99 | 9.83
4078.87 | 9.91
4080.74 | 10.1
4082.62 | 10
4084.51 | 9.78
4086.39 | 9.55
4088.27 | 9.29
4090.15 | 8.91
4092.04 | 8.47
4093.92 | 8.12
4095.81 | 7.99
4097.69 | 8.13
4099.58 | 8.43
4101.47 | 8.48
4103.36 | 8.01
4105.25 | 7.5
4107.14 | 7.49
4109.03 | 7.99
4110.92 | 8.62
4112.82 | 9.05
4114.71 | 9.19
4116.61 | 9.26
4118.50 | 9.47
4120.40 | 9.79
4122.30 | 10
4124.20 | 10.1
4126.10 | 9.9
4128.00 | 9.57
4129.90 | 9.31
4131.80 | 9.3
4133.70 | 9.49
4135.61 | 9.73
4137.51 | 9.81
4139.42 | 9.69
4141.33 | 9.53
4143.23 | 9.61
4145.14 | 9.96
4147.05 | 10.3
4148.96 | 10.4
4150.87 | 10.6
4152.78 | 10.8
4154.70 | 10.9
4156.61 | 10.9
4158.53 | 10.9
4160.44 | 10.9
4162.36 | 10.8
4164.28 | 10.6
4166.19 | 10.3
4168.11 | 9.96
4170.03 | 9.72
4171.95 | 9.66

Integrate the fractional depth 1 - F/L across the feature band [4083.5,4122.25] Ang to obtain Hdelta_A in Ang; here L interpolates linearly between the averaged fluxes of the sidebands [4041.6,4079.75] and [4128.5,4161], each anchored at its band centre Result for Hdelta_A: 5.3 Ang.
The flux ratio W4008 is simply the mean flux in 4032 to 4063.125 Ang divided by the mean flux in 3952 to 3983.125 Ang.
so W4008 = 1.24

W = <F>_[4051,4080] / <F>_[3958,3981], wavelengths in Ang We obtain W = 1.27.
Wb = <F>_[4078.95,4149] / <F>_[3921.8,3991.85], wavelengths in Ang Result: 1.02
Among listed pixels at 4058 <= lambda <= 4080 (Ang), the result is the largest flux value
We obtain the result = 10.5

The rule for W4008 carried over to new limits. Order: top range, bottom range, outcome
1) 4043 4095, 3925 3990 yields 1.10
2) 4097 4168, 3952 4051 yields 1.00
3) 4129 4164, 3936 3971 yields 1.13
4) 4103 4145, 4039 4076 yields 0.91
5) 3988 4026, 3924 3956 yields 1.07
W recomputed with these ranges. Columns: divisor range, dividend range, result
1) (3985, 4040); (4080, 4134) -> 0.88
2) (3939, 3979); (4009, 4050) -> 1.17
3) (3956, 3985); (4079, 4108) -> 1.07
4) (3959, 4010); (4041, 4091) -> 1.11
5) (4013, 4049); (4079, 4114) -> 0.83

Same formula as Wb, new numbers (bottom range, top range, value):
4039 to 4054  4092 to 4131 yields 0.86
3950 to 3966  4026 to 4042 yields 1.22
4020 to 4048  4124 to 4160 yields 0.95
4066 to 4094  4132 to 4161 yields 1.05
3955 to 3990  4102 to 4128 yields 1.06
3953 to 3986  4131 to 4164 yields 1.22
